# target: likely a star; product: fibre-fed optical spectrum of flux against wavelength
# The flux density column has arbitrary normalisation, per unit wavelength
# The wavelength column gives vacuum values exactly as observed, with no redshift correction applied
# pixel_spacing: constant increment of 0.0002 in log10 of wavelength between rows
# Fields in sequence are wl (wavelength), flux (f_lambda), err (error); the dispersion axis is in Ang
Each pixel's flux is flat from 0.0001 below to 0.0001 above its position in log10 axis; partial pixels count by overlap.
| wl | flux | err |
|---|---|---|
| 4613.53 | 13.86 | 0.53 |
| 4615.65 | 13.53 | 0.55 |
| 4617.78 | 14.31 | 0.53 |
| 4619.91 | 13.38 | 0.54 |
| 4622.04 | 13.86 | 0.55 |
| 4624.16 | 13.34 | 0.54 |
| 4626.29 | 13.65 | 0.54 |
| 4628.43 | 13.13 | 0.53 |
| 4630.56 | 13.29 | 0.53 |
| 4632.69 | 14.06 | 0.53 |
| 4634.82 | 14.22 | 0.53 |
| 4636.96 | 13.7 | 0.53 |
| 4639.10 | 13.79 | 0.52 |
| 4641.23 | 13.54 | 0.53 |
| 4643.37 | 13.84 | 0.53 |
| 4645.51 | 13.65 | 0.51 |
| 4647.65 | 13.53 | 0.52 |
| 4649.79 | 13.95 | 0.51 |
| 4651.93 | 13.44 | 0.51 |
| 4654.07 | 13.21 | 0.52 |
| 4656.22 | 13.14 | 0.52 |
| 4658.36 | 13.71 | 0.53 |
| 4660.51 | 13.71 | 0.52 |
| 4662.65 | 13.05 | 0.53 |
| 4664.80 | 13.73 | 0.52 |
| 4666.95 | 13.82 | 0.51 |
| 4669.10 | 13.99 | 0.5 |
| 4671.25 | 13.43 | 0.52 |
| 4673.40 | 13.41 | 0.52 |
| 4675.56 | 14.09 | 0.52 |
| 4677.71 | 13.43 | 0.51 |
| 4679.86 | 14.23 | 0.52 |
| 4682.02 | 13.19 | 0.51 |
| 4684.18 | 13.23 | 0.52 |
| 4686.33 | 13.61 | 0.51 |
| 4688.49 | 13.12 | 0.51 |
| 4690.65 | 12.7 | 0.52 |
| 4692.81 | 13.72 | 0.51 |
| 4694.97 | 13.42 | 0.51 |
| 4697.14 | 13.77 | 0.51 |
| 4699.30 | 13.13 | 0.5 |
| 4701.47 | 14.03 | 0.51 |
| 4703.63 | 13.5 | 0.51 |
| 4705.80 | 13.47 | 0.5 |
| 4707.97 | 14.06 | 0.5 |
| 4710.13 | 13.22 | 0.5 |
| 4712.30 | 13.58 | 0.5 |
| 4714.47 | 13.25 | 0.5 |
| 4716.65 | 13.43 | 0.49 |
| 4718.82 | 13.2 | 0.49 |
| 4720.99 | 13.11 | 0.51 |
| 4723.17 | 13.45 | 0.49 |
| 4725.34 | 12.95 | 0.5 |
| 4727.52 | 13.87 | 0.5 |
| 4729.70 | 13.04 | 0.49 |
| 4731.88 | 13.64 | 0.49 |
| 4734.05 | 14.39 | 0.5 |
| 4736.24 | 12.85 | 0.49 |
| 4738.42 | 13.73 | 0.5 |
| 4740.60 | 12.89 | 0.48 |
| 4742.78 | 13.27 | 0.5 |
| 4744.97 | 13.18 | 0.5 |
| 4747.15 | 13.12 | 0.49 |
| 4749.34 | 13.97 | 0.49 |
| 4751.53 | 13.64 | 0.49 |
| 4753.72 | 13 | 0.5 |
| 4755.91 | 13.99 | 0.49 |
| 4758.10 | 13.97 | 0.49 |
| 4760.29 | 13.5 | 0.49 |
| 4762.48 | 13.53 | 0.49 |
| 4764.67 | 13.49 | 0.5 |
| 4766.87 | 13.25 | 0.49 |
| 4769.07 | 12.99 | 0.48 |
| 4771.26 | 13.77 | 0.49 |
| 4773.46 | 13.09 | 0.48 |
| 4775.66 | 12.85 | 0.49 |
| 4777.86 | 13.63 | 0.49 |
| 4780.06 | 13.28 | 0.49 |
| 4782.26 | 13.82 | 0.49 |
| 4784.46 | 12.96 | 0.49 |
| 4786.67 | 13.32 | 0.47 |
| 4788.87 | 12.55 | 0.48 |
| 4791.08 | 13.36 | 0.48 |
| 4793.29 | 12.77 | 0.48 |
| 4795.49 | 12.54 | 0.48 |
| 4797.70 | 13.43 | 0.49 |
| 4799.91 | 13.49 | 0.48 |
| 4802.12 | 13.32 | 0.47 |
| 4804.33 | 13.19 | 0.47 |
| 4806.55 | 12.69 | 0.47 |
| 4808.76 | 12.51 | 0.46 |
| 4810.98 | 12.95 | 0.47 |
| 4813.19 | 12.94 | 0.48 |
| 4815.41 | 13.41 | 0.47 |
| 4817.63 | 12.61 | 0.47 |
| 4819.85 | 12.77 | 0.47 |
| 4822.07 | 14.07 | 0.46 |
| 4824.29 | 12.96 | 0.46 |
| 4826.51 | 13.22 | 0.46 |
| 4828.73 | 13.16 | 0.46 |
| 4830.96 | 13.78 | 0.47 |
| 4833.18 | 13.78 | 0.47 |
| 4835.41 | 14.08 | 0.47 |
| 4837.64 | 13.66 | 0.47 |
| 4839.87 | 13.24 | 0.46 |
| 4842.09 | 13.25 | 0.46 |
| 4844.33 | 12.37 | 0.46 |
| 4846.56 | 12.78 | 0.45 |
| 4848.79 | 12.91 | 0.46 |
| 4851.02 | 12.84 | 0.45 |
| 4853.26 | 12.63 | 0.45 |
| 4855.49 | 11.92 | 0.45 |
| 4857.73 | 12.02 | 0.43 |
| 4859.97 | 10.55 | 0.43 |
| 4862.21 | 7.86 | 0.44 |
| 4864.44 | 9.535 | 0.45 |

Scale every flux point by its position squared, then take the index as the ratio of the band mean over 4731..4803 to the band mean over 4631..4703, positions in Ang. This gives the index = 1.02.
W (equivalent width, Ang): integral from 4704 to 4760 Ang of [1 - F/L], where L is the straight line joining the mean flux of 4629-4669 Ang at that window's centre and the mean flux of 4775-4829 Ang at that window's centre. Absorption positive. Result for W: -0.42 Ang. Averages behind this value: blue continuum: 13.6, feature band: 13.5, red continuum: 13.1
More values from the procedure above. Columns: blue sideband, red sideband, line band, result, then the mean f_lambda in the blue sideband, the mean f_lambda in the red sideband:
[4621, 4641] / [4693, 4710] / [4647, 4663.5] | 0.2 Ang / 13.7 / 13.6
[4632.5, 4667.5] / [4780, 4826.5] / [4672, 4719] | -0.1 Ang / 13.6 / 13.1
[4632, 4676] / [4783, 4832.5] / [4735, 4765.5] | -0.3 Ang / 13.7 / 13.1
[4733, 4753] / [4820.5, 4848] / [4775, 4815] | 0.9 Ang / 13.4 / 13.3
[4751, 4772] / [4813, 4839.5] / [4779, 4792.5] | 0.3 Ang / 13.5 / 13.4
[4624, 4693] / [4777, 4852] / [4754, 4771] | -0.3 Ang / 13.6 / 13.2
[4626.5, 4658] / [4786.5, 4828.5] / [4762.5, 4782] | -0.2 Ang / 13.6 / 13.1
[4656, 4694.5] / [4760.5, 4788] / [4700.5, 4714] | -0.2 Ang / 13.5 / 13.3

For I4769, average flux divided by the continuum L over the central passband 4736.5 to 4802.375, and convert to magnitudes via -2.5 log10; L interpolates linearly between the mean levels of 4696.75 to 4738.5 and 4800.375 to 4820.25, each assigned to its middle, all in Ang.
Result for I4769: -0.011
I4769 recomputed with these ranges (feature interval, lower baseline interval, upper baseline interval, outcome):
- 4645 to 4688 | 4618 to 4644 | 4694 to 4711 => 0.00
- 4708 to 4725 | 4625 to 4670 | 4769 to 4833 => 0.01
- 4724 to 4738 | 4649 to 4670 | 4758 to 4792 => 0.00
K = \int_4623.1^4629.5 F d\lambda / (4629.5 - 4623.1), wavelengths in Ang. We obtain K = 13.4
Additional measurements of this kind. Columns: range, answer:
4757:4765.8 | 13.6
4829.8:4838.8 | 13.8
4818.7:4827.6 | 13.3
